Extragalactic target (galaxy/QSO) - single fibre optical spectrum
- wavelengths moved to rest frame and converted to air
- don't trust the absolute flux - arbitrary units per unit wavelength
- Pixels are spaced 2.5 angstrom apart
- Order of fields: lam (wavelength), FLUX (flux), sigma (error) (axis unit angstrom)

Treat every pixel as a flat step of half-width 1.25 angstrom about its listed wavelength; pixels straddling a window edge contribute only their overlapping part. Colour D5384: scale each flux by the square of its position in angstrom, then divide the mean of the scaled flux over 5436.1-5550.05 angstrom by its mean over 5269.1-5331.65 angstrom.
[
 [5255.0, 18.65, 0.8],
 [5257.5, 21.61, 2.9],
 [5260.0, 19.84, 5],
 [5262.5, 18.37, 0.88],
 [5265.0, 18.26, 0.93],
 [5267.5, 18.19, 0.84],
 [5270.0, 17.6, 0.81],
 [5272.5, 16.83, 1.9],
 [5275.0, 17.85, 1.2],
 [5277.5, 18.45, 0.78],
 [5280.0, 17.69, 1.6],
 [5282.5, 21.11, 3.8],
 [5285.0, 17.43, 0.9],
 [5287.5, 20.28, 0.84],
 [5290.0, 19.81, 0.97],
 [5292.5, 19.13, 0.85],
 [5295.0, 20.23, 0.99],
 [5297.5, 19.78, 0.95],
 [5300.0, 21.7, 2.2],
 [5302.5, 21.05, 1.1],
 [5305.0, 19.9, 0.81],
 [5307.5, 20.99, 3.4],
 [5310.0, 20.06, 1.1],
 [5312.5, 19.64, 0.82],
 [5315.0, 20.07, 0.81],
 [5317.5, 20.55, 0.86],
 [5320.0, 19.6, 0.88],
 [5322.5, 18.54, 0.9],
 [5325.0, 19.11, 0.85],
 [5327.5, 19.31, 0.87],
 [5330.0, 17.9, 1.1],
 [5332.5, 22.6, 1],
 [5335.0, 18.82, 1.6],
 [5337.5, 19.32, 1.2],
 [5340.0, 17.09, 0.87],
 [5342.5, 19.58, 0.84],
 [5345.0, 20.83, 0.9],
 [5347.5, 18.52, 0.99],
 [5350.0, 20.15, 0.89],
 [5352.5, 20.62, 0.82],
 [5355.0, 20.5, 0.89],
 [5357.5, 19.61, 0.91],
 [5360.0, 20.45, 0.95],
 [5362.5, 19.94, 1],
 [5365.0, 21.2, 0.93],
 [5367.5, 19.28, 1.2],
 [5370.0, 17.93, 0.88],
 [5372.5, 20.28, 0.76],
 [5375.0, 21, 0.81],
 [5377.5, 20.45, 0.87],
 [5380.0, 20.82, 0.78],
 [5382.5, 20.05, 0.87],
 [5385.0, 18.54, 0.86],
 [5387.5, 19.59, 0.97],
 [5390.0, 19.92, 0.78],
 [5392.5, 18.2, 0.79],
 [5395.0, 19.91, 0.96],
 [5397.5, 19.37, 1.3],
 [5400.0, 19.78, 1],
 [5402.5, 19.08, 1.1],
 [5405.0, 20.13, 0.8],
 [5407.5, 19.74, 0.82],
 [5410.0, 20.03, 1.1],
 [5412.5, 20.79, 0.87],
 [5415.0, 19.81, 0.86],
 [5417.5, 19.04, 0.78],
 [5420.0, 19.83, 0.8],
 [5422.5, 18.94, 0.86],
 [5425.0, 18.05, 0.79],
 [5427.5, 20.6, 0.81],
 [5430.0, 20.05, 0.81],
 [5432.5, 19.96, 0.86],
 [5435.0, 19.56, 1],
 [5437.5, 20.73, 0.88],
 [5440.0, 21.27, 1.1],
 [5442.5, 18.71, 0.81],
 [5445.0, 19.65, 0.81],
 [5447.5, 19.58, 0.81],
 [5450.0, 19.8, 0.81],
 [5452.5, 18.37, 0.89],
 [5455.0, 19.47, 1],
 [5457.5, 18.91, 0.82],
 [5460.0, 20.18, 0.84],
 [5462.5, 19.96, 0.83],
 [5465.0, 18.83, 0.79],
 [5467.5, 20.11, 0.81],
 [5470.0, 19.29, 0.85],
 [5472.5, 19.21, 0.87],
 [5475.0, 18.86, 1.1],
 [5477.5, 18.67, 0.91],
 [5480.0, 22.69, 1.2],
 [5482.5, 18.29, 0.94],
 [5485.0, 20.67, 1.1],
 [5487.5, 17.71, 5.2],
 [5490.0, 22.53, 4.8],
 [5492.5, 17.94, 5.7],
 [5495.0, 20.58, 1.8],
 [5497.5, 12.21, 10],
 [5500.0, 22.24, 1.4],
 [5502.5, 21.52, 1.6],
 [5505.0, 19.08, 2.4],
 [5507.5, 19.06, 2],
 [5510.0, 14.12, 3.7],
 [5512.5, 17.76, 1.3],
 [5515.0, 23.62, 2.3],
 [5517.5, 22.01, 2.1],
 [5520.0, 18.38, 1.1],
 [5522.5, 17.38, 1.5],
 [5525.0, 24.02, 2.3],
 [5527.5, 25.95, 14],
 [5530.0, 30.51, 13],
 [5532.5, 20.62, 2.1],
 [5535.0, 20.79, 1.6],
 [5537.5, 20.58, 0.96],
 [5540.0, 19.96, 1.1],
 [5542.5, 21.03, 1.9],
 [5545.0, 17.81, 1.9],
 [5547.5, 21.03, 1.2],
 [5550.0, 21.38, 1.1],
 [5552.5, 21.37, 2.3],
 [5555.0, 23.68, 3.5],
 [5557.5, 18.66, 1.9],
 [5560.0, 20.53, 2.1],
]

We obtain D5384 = 1.11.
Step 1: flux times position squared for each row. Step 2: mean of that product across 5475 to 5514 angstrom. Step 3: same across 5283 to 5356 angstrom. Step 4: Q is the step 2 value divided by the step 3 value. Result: 1.0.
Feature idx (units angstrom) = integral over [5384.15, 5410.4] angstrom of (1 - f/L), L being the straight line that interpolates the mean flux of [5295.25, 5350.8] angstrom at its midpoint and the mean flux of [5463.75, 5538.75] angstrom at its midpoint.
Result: 0.6 angstrom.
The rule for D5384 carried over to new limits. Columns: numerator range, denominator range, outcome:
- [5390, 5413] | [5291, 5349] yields 1.03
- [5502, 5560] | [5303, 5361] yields 1.14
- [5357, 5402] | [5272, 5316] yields 1.04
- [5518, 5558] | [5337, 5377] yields 1.16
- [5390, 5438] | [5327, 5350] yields 1.04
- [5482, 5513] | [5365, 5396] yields 0.99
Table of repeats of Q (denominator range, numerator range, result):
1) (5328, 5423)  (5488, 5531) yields 1.09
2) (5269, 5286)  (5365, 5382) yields 1.15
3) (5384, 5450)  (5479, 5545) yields 1.07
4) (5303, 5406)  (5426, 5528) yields 1.04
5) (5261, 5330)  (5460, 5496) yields 1.09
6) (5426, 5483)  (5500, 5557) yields 1.09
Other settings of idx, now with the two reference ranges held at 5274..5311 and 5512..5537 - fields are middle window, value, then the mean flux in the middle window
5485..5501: 2.1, 19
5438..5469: 2.7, 19.6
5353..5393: 1.3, 19.9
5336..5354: 0.7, 19.5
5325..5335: 0.2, 19.7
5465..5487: 2.1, 19.6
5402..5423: 1.2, 19.8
